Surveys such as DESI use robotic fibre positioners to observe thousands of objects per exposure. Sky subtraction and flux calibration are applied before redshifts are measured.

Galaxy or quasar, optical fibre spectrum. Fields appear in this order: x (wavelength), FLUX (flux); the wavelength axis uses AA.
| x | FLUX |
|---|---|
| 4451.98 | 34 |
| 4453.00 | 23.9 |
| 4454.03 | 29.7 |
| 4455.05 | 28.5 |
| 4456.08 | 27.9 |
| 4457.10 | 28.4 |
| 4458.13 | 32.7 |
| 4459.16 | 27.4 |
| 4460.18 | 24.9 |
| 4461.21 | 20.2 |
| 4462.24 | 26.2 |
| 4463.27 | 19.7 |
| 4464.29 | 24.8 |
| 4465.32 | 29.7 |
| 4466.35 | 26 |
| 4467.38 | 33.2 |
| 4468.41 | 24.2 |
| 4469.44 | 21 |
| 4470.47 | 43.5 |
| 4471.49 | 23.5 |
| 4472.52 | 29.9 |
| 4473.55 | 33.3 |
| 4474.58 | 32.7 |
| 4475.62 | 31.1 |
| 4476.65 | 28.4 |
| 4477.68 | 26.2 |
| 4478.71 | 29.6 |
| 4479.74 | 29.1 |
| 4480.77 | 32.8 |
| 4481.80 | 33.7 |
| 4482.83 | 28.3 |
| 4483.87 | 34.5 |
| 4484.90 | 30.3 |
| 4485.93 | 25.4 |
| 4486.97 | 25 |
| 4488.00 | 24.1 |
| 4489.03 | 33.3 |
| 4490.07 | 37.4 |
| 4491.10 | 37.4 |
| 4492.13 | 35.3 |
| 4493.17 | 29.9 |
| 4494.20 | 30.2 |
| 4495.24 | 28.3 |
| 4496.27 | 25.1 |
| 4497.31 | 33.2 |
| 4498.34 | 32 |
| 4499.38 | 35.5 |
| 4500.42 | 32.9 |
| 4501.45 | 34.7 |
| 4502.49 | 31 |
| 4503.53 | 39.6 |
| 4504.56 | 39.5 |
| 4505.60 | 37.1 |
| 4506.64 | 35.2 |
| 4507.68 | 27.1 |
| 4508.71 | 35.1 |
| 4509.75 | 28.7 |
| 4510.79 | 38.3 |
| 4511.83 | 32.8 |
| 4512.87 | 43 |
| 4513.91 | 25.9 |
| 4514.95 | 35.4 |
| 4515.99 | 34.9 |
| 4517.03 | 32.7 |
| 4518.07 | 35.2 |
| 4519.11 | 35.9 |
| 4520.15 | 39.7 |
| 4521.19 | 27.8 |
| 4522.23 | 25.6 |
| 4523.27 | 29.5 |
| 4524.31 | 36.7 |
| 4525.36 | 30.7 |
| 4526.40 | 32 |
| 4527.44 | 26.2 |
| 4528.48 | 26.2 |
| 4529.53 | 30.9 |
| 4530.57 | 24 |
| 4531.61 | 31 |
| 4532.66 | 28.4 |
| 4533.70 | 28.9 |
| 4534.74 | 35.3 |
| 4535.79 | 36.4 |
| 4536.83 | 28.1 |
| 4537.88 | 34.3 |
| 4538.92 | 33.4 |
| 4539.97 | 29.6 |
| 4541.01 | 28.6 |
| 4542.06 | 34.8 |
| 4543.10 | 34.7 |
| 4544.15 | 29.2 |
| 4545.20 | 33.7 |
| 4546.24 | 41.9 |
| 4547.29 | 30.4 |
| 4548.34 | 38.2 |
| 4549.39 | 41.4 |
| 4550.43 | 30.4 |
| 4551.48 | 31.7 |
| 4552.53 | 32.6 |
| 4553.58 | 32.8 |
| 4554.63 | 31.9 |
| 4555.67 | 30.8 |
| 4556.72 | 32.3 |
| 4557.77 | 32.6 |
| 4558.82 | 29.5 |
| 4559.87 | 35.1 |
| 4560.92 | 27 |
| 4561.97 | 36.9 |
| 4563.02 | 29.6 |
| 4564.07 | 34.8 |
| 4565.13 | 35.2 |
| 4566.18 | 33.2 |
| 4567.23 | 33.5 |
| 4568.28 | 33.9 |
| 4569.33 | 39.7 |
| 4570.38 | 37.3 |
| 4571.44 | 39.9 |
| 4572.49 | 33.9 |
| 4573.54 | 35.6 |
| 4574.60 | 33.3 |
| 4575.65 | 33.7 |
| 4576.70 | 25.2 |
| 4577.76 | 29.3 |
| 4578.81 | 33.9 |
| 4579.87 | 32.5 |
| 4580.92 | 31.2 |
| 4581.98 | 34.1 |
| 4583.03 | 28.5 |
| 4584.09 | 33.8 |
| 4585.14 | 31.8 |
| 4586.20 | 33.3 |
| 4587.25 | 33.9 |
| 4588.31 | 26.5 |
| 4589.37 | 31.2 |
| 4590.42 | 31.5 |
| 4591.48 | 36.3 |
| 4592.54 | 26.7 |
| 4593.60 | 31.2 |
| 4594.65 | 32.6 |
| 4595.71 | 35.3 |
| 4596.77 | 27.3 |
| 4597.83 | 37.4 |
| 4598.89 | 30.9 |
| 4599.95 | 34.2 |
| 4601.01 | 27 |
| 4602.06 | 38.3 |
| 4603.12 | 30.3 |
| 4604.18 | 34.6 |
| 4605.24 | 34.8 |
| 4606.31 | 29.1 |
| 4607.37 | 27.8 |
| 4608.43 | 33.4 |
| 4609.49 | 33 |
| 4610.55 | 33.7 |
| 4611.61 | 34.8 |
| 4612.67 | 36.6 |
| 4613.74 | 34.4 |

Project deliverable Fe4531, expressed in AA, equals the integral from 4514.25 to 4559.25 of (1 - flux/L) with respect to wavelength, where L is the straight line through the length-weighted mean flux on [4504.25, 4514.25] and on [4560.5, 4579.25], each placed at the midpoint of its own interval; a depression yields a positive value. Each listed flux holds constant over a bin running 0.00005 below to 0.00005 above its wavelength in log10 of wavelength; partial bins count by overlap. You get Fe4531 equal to 2.4 AA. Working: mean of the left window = 34.3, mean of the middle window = 32.2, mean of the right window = 33.7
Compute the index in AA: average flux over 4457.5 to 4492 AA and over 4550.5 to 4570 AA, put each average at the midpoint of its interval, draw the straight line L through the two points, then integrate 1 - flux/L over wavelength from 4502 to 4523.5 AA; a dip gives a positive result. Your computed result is -2.13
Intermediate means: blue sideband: 29.1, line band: 33.9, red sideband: 32.9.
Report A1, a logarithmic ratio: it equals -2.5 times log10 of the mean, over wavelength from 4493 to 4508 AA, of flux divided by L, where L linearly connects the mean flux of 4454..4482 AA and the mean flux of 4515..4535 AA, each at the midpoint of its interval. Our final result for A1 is -0.10 mag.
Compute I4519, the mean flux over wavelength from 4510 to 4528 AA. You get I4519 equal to 33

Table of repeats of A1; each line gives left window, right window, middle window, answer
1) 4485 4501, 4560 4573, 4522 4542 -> 0.083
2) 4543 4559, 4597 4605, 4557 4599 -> 0.017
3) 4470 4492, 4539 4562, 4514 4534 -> 0.039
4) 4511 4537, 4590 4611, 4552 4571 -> -0.041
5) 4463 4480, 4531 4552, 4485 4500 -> -0.031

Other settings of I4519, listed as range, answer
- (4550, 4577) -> 33.2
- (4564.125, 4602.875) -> 32.9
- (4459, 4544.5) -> 31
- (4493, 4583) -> 32.8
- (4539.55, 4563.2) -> 32.9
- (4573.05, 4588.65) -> 31.8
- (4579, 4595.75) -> 31.8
